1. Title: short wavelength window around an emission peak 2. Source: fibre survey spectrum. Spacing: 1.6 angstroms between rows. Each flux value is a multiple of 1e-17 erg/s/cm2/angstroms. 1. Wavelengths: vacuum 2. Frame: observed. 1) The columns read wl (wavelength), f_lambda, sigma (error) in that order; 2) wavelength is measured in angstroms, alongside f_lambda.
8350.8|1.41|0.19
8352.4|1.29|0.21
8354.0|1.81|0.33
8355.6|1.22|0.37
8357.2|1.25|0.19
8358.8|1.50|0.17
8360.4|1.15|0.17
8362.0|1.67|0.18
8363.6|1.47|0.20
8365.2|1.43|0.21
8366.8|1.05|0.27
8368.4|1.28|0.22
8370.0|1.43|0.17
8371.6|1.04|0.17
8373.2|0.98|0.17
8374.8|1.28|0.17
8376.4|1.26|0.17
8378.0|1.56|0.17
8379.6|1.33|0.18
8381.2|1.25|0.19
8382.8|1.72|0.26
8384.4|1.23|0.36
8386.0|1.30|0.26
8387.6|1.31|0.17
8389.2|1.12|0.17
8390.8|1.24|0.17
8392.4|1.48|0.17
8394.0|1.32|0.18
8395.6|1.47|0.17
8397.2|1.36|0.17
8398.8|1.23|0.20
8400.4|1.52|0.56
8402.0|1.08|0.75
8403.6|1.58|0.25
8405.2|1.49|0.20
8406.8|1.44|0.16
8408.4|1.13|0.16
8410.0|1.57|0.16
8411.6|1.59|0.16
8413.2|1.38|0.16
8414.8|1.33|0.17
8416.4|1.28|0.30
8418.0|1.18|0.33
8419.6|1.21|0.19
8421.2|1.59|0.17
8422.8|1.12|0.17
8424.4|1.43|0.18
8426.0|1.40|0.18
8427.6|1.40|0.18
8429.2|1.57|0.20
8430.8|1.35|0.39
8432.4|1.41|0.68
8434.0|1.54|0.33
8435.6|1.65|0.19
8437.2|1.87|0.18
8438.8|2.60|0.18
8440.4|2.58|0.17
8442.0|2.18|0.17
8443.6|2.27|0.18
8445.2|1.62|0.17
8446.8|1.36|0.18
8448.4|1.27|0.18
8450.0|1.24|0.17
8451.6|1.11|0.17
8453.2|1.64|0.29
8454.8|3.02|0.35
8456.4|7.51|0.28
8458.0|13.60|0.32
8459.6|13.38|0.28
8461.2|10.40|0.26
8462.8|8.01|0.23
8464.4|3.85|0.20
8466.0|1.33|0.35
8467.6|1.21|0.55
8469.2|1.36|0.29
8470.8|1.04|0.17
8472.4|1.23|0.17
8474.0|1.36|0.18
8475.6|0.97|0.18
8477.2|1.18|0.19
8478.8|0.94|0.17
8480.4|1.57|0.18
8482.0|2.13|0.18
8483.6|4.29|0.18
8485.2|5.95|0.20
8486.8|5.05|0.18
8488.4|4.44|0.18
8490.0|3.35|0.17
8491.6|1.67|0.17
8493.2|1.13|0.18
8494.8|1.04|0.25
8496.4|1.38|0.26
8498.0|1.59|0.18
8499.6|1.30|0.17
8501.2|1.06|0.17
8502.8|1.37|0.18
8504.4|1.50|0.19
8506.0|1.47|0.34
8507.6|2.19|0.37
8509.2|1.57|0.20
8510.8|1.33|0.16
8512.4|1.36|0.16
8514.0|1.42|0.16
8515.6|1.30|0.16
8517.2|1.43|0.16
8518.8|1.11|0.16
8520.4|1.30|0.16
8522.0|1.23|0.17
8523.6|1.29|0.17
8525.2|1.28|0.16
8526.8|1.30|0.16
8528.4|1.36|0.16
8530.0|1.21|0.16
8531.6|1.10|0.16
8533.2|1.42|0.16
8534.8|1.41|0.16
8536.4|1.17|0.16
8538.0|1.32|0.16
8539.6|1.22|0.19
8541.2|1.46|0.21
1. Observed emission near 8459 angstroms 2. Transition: H-alpha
